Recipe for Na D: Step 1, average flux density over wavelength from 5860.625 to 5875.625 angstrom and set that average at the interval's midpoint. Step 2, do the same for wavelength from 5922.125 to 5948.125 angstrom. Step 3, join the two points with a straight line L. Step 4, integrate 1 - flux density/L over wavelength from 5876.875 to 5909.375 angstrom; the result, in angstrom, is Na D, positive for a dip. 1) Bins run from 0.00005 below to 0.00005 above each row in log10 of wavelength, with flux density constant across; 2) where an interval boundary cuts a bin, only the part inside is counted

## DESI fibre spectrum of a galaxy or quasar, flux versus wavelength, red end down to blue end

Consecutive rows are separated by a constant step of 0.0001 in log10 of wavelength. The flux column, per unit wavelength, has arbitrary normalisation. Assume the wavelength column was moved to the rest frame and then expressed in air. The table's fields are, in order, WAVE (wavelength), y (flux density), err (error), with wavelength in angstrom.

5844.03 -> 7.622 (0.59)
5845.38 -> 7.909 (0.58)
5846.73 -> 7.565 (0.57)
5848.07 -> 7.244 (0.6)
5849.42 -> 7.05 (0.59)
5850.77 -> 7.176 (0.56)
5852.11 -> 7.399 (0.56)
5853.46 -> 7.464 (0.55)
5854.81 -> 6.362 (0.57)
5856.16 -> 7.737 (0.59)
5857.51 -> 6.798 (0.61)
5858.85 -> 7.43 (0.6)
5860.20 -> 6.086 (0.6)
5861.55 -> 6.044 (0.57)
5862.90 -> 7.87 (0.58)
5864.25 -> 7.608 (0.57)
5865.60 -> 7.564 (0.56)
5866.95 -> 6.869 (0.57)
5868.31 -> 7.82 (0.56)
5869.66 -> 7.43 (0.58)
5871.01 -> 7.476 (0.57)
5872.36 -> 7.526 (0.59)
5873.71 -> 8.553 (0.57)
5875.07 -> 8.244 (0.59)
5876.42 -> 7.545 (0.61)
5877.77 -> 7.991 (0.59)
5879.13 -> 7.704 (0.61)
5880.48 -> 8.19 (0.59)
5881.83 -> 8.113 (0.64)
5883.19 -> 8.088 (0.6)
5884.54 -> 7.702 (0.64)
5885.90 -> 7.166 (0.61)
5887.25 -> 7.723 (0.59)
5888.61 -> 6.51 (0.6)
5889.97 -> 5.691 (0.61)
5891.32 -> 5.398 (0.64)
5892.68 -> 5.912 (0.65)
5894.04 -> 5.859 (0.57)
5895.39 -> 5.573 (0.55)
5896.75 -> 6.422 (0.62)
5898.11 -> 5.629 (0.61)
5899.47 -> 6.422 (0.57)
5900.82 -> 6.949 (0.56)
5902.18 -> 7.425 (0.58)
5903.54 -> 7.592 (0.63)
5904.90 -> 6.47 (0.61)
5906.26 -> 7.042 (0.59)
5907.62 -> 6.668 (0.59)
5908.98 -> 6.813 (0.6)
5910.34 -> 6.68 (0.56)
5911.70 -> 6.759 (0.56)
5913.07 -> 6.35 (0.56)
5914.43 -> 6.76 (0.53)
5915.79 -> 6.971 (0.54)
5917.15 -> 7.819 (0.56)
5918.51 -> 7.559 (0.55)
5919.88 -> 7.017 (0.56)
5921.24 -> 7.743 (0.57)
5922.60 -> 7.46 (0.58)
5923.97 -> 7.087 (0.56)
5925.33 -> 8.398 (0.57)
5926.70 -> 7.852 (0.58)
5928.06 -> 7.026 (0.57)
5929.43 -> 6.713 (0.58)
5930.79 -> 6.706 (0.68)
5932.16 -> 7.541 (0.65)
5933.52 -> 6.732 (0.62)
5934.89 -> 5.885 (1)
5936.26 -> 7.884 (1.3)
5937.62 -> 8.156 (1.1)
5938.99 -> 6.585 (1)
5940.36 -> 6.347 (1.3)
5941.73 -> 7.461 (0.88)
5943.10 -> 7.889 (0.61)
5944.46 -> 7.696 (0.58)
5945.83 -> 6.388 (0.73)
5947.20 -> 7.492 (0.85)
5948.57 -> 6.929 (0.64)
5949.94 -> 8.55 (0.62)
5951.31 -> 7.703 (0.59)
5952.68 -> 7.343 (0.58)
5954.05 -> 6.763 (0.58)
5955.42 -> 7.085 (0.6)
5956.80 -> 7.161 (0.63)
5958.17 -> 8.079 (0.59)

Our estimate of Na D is 2.3 angstrom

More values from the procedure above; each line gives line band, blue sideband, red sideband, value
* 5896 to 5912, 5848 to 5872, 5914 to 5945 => 1.13 angstrom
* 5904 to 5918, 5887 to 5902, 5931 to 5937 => -0.70 angstrom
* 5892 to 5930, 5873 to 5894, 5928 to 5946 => 1.62 angstrom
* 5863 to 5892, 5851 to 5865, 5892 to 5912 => -2.66 angstrom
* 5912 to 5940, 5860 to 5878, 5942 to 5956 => 0.85 angstrom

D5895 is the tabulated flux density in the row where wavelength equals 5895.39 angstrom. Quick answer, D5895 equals 5.573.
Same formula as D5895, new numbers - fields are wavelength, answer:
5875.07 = 8.244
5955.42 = 7.085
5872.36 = 7.526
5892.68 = 5.912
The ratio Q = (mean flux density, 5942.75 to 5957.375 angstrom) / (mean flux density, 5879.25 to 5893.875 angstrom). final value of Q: 1.0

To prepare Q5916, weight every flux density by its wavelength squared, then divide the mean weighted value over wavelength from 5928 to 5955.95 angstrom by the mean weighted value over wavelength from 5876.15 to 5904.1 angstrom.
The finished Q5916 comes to 1.1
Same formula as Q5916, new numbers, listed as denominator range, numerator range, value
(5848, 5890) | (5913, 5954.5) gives 1.00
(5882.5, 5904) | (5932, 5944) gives 1.10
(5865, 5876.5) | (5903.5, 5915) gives 0.89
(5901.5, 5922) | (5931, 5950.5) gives 1.04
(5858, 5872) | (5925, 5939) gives 1.02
